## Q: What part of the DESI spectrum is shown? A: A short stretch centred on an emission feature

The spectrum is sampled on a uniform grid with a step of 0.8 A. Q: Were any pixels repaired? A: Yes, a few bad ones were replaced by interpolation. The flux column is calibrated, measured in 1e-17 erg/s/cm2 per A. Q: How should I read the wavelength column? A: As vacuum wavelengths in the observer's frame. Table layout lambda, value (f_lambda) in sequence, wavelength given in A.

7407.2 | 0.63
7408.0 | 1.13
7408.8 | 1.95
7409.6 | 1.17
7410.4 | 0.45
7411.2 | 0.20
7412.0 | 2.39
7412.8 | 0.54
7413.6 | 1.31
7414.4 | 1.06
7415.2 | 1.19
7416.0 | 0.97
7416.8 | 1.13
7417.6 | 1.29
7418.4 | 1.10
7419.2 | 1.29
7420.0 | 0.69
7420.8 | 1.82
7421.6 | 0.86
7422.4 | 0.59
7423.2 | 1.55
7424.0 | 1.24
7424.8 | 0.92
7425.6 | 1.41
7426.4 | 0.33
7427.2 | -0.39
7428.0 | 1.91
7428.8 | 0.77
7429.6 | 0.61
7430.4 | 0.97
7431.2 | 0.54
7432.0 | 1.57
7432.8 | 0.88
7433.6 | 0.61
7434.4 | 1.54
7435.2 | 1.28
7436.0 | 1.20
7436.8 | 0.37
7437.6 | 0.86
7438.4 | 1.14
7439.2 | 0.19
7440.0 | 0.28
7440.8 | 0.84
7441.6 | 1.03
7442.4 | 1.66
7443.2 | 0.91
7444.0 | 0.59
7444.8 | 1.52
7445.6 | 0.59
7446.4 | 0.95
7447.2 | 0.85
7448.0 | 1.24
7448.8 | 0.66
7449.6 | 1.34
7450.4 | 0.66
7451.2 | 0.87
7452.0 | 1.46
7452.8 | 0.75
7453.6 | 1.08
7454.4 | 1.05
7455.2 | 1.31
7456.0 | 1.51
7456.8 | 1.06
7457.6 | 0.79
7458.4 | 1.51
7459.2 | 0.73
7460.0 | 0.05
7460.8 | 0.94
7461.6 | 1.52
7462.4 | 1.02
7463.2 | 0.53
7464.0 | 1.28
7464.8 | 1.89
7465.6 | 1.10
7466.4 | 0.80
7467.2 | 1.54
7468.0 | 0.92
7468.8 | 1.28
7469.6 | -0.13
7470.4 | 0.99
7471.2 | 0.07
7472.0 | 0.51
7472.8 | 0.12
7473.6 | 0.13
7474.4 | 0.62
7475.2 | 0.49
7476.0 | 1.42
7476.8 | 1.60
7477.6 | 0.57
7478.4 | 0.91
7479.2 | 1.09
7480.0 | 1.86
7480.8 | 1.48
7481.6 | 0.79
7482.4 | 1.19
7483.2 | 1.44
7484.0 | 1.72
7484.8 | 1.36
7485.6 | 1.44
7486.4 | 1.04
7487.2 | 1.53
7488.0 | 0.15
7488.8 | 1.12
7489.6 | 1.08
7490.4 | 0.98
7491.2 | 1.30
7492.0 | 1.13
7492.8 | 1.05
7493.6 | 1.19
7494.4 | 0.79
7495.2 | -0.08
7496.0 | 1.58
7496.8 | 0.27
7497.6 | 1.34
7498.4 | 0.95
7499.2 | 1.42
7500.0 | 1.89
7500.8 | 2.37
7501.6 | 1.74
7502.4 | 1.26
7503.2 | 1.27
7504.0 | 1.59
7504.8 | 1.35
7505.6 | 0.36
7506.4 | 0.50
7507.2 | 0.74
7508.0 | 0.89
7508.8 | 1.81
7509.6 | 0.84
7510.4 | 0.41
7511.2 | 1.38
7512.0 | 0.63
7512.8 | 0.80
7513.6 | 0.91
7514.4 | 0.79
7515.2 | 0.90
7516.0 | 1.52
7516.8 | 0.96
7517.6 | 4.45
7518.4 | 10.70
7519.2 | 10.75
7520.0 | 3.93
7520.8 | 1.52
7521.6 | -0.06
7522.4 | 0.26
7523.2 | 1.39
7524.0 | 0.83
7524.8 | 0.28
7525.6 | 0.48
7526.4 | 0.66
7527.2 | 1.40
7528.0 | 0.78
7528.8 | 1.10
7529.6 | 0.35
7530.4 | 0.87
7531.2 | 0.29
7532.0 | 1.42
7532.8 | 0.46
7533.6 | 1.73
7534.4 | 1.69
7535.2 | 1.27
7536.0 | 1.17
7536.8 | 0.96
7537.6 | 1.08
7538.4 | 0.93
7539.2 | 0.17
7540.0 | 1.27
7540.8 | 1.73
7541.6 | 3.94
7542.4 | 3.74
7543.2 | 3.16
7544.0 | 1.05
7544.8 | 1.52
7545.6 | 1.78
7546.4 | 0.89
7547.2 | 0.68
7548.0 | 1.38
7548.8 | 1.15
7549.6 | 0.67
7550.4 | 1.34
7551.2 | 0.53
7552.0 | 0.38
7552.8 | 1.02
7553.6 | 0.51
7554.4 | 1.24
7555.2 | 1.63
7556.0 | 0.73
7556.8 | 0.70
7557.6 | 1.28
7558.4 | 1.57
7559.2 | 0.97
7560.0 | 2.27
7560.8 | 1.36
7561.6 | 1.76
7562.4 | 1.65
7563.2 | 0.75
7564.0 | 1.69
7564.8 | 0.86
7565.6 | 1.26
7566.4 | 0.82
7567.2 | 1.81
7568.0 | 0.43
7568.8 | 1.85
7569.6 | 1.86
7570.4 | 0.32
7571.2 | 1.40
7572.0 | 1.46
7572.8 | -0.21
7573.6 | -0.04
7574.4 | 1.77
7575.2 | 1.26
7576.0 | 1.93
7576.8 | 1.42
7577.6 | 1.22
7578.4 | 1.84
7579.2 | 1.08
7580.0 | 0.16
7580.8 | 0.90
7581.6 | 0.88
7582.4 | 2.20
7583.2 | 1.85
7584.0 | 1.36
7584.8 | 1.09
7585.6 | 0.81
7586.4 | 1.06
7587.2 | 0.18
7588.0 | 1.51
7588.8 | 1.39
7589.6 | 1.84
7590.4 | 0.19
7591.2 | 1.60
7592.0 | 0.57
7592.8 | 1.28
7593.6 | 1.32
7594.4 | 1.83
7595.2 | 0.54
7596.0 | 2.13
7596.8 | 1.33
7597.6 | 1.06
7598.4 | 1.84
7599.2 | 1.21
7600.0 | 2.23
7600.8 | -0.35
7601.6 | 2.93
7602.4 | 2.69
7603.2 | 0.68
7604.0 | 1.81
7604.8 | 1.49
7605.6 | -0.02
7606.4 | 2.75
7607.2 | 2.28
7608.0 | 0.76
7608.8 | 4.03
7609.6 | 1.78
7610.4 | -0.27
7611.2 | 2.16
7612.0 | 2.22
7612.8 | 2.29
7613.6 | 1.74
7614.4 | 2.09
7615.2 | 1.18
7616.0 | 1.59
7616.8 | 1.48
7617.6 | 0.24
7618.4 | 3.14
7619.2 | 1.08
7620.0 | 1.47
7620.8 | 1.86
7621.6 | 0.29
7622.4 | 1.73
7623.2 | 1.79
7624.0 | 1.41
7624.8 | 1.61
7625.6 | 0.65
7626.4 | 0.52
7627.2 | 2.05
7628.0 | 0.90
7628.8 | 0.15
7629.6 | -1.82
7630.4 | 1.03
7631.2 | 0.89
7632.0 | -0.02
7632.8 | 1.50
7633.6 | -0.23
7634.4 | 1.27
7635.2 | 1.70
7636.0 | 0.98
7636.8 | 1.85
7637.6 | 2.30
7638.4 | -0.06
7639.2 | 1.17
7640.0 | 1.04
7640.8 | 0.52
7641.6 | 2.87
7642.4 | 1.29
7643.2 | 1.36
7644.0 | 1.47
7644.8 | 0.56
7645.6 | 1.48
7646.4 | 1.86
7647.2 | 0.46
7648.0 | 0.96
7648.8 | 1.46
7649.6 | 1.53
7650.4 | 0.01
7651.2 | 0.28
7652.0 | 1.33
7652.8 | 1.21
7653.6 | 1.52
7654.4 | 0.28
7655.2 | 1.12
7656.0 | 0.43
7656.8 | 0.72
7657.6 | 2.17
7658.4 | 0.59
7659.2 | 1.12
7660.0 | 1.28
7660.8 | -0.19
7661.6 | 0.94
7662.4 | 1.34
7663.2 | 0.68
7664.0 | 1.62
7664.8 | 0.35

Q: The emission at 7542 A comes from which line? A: [N II]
